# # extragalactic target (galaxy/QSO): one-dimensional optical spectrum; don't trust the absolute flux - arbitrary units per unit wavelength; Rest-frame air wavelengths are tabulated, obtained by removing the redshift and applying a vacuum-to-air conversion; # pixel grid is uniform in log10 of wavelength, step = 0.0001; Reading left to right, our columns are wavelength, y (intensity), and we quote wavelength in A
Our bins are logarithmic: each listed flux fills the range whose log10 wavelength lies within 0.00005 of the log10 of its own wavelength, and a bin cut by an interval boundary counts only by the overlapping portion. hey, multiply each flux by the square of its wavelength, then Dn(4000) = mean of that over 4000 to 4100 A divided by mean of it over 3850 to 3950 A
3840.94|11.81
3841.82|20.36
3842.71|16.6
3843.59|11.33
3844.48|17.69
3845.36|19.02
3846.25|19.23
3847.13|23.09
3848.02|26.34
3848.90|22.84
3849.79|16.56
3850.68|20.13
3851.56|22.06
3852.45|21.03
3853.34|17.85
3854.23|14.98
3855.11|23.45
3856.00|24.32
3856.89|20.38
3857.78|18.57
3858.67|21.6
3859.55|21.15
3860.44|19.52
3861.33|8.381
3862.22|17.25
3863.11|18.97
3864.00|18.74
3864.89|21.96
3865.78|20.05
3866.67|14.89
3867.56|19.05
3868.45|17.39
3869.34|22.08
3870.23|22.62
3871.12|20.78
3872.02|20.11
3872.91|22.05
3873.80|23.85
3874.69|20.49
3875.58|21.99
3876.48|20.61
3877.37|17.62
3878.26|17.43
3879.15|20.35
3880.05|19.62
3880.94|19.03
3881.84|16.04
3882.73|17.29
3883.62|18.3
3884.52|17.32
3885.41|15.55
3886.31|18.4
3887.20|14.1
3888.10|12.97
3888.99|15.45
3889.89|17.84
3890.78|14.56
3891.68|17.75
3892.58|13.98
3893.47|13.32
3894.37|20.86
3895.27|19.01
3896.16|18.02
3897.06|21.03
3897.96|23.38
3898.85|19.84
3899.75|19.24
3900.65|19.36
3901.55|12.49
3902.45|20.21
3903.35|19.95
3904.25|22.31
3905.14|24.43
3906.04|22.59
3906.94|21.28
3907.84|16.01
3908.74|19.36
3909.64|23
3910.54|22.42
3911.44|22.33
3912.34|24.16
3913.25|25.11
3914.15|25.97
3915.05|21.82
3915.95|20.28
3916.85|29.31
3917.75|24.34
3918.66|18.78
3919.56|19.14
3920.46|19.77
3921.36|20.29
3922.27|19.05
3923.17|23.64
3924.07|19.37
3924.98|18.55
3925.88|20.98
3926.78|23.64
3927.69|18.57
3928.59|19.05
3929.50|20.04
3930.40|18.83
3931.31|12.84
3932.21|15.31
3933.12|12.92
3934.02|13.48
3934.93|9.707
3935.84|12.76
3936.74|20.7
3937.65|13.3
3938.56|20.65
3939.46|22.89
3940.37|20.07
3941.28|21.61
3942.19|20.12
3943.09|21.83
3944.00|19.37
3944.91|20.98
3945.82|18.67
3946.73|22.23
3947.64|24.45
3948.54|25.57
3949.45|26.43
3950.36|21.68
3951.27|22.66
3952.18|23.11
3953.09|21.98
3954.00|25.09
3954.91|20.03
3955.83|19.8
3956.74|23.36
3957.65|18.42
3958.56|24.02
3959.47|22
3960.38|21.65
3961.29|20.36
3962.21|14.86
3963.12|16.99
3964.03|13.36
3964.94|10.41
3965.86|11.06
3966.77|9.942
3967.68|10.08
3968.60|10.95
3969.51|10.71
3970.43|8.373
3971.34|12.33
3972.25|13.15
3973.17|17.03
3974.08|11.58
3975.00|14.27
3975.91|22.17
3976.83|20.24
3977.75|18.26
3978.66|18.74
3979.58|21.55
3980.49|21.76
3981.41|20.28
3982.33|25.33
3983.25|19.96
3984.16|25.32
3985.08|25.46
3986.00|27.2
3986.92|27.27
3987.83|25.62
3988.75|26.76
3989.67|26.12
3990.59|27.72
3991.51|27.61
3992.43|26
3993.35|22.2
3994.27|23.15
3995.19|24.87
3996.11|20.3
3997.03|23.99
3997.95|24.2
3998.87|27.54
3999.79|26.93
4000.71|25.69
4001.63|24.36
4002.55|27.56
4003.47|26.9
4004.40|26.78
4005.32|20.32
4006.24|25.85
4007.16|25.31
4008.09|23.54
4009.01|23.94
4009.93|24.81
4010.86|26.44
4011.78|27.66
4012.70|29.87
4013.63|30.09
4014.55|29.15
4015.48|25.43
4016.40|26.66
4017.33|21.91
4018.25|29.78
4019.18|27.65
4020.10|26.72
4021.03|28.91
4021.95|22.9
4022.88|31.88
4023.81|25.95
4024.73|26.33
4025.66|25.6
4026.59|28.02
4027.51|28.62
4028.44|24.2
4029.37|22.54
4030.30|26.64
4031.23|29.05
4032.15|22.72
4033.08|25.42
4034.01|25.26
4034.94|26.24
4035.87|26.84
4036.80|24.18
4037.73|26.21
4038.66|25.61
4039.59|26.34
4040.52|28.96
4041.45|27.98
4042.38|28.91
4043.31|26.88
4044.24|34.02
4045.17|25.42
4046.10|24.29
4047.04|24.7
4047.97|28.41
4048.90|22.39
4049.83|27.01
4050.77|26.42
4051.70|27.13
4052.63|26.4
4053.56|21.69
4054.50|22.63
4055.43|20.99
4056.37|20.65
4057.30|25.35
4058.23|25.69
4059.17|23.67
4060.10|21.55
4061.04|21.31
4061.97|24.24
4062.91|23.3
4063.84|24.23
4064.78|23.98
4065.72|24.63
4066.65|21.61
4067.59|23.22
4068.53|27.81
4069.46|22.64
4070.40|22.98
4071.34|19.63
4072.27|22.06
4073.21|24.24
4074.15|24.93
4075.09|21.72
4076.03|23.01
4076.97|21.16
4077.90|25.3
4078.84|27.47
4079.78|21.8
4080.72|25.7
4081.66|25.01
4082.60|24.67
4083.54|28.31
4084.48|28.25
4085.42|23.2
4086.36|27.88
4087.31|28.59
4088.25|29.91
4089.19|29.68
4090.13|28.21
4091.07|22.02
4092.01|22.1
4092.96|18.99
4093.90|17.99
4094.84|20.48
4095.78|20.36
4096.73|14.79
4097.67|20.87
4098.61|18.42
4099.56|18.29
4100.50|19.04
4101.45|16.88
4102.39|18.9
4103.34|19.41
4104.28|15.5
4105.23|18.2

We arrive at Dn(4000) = 1.38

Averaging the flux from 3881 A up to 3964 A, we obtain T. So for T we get 19.7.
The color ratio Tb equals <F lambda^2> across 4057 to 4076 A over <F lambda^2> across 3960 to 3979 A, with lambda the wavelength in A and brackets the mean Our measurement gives 1.69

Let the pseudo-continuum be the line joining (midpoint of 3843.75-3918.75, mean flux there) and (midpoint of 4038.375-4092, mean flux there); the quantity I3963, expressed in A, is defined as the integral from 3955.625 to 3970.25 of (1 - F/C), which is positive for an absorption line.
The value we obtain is 4.0 A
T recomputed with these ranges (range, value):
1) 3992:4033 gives 25.9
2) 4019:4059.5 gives 26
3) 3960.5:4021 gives 22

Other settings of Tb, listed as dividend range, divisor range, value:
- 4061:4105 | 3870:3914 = 1.30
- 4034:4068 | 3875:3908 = 1.48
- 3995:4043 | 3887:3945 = 1.42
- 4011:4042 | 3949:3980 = 1.57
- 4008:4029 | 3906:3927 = 1.30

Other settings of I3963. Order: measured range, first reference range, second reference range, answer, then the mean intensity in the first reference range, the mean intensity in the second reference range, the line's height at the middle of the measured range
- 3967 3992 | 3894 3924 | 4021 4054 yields 4.49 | 21.2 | 26.4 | 24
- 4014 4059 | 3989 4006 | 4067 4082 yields -3.13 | 25.2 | 23.6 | 24.4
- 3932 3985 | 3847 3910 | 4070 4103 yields 5.59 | 19.2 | 22.9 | 20.6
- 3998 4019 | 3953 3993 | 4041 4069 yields -4.24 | 19.4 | 24.9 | 21.8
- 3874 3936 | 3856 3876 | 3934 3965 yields 2.43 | 19.7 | 20.1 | 19.9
